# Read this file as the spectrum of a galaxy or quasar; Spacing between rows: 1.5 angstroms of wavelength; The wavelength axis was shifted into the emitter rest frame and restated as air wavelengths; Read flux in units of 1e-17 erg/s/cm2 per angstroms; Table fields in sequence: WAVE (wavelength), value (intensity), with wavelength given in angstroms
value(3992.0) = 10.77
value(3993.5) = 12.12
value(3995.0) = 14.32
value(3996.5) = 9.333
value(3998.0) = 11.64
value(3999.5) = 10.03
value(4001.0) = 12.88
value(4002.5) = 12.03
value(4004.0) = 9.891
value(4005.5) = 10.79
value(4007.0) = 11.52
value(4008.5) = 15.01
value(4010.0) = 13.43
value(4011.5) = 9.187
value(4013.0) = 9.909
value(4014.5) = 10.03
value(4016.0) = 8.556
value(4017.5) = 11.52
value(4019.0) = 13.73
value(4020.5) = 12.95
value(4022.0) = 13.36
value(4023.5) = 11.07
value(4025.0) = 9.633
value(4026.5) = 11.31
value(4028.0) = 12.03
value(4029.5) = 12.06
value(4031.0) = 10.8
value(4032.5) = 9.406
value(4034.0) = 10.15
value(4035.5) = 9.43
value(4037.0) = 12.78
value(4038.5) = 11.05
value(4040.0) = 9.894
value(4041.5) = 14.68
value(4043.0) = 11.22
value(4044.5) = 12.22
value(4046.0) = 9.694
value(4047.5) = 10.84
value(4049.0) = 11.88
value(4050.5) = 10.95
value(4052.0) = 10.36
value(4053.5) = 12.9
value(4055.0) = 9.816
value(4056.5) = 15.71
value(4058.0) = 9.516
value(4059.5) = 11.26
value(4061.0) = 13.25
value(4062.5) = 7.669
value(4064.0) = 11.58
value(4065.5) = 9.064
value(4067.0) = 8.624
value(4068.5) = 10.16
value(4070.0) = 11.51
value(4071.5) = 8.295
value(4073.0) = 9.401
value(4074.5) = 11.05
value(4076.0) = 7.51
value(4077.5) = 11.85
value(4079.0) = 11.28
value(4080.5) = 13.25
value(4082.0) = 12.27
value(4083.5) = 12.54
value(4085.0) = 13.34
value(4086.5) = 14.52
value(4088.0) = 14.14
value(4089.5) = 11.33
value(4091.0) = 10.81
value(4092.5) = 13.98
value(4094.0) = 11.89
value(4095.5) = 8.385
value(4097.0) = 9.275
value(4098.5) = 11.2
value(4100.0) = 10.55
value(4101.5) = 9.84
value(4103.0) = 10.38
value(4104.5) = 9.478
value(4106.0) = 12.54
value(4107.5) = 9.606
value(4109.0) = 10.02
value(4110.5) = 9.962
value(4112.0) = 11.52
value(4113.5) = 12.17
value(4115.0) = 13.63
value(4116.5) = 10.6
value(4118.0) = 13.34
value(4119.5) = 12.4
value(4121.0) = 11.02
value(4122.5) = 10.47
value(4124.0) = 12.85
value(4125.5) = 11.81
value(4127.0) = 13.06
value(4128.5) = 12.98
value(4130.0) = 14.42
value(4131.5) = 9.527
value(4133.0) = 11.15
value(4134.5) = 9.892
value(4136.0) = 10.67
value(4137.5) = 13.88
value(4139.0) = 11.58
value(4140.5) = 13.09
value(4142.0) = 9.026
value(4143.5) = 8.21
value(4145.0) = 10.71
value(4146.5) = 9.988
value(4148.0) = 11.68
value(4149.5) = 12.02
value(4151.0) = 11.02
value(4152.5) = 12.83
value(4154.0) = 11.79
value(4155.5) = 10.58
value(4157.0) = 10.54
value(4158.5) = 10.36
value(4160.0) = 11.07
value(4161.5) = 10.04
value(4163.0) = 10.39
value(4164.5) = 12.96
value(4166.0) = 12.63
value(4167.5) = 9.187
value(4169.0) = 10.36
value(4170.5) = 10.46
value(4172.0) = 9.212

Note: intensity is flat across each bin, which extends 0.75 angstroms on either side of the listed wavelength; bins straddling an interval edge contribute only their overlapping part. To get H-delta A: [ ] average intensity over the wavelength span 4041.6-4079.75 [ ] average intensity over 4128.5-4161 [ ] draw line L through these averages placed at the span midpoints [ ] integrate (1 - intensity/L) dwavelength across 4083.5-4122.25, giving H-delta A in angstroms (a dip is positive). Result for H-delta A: -1.7 angstroms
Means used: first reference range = 10.8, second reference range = 11.2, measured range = 11.4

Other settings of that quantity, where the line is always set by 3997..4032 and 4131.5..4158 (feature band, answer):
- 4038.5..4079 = 1.7 angstroms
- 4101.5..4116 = 0.2 angstroms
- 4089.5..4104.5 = 0.7 angstroms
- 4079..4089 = -1.7 angstroms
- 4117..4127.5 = -0.9 angstroms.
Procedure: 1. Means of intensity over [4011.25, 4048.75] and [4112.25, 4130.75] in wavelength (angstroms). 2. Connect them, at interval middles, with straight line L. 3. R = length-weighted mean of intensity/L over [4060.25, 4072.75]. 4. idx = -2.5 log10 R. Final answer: 0.16 mag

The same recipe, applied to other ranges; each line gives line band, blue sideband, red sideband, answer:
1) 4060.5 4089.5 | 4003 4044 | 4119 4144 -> 0.03 mag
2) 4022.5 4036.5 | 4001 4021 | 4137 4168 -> 0.07 mag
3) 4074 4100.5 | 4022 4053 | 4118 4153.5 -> -0.03 mag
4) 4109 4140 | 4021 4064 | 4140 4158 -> -0.08 mag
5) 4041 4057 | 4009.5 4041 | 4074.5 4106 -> -0.05 mag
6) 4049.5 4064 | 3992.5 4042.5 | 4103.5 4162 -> 0.01 mag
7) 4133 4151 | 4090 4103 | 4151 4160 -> 0.01 mag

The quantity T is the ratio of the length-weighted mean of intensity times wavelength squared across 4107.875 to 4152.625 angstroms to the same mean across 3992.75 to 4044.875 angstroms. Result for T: 1.1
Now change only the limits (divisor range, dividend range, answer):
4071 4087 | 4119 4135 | 1.06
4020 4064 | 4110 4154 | 1.07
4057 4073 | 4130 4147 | 1.11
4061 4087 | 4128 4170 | 1.06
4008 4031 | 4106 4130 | 1.08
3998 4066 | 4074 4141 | 1.07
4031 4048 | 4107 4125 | 1.08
